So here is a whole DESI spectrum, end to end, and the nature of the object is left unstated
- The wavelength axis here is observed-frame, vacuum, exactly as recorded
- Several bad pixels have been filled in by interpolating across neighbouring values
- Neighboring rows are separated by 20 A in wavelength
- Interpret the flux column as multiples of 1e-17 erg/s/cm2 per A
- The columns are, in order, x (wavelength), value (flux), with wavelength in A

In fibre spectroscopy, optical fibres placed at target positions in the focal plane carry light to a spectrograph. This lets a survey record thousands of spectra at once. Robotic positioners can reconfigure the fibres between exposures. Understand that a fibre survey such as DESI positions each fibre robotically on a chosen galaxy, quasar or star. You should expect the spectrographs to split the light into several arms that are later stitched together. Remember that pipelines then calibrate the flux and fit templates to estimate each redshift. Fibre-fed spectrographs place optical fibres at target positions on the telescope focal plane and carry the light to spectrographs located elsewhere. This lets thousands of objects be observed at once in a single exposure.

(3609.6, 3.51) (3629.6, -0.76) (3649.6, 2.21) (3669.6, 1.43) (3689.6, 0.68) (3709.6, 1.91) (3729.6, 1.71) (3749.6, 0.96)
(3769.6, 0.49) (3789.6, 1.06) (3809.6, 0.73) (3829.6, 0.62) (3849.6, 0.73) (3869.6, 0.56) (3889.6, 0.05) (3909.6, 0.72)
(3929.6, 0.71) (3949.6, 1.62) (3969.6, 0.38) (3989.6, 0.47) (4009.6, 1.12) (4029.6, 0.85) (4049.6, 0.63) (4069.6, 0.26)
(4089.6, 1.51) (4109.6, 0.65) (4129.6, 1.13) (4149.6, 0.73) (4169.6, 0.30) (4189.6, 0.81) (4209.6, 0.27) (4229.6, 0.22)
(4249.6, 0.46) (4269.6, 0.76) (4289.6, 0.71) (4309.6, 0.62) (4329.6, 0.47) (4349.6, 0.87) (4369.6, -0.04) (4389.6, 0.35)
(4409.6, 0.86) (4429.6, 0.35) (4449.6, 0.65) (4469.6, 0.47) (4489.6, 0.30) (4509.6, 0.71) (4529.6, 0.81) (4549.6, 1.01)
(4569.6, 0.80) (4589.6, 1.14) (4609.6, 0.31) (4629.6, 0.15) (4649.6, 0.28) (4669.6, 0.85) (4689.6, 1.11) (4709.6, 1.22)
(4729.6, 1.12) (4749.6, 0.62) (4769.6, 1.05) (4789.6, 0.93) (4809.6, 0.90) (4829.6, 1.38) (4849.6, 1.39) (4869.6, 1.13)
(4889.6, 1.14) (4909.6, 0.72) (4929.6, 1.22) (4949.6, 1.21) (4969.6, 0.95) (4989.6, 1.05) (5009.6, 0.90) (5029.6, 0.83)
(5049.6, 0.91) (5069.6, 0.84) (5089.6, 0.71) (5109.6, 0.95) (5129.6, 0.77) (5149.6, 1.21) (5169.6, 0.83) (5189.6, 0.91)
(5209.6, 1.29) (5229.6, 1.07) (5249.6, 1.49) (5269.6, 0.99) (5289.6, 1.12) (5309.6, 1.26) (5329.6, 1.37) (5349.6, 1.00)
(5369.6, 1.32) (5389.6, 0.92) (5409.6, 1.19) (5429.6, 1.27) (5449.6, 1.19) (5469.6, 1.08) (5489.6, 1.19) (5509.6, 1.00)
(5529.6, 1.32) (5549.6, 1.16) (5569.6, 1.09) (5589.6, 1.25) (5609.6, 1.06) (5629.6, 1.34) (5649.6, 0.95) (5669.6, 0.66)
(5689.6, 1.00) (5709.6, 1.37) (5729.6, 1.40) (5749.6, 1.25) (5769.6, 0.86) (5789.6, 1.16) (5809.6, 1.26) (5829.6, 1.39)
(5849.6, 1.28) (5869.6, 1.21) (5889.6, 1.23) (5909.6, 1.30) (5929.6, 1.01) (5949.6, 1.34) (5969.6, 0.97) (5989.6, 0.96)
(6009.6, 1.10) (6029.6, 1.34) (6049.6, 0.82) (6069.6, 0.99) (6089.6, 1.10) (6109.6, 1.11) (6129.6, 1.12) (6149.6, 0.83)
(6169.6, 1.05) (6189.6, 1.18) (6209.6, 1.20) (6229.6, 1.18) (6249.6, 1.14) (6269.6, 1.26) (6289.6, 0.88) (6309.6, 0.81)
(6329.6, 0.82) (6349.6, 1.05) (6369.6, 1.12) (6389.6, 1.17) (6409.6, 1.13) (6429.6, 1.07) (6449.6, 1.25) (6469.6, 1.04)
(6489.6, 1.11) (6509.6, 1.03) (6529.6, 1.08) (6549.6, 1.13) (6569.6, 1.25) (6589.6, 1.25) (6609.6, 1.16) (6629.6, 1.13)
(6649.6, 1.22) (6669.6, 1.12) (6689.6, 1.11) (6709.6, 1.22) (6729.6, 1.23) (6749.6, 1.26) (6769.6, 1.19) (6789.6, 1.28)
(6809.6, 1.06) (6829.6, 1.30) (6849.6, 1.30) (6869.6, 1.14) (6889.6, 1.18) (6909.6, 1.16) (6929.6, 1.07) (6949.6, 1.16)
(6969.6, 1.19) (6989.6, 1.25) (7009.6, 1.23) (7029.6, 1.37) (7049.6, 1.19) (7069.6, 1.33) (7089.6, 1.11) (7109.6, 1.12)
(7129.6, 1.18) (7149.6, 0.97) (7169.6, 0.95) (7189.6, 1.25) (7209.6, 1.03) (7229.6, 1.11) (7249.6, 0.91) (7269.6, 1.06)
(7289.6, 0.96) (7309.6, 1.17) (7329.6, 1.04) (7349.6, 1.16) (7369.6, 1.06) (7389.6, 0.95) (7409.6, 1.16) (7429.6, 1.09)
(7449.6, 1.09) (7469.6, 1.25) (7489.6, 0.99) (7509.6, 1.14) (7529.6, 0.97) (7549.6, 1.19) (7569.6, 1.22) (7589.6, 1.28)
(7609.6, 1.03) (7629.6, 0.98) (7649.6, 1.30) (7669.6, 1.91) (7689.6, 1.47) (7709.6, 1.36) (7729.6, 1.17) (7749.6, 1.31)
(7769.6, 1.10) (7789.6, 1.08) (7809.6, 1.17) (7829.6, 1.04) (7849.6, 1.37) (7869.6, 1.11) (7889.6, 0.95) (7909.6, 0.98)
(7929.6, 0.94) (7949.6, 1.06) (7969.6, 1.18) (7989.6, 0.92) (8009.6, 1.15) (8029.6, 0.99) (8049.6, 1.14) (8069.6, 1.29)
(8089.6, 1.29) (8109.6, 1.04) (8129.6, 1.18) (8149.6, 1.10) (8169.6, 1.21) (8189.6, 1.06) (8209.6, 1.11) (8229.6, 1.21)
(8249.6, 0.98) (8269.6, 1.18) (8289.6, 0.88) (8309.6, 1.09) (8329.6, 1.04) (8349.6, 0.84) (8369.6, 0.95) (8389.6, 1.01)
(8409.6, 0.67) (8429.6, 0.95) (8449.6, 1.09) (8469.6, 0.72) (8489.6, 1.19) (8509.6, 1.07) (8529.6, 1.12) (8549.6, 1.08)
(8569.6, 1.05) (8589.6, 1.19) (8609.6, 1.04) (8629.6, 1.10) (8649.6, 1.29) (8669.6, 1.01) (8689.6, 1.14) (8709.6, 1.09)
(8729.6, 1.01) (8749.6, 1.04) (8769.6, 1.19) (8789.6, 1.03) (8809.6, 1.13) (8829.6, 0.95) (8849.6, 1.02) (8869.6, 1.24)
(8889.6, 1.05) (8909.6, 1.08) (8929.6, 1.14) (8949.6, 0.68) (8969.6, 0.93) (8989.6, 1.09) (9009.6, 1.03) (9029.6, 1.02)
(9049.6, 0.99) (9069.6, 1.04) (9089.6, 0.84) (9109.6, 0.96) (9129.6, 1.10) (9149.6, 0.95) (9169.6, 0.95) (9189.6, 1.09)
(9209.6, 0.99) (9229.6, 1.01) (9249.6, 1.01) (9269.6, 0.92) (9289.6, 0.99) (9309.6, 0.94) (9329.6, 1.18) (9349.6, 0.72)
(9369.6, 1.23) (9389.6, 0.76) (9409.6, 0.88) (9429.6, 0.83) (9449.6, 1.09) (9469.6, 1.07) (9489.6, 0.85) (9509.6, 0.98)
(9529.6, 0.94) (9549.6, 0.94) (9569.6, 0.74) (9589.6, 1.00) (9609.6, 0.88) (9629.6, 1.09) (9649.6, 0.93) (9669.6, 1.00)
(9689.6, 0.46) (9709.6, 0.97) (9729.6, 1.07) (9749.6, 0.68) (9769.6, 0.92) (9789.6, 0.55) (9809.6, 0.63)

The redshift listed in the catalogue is 0.17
